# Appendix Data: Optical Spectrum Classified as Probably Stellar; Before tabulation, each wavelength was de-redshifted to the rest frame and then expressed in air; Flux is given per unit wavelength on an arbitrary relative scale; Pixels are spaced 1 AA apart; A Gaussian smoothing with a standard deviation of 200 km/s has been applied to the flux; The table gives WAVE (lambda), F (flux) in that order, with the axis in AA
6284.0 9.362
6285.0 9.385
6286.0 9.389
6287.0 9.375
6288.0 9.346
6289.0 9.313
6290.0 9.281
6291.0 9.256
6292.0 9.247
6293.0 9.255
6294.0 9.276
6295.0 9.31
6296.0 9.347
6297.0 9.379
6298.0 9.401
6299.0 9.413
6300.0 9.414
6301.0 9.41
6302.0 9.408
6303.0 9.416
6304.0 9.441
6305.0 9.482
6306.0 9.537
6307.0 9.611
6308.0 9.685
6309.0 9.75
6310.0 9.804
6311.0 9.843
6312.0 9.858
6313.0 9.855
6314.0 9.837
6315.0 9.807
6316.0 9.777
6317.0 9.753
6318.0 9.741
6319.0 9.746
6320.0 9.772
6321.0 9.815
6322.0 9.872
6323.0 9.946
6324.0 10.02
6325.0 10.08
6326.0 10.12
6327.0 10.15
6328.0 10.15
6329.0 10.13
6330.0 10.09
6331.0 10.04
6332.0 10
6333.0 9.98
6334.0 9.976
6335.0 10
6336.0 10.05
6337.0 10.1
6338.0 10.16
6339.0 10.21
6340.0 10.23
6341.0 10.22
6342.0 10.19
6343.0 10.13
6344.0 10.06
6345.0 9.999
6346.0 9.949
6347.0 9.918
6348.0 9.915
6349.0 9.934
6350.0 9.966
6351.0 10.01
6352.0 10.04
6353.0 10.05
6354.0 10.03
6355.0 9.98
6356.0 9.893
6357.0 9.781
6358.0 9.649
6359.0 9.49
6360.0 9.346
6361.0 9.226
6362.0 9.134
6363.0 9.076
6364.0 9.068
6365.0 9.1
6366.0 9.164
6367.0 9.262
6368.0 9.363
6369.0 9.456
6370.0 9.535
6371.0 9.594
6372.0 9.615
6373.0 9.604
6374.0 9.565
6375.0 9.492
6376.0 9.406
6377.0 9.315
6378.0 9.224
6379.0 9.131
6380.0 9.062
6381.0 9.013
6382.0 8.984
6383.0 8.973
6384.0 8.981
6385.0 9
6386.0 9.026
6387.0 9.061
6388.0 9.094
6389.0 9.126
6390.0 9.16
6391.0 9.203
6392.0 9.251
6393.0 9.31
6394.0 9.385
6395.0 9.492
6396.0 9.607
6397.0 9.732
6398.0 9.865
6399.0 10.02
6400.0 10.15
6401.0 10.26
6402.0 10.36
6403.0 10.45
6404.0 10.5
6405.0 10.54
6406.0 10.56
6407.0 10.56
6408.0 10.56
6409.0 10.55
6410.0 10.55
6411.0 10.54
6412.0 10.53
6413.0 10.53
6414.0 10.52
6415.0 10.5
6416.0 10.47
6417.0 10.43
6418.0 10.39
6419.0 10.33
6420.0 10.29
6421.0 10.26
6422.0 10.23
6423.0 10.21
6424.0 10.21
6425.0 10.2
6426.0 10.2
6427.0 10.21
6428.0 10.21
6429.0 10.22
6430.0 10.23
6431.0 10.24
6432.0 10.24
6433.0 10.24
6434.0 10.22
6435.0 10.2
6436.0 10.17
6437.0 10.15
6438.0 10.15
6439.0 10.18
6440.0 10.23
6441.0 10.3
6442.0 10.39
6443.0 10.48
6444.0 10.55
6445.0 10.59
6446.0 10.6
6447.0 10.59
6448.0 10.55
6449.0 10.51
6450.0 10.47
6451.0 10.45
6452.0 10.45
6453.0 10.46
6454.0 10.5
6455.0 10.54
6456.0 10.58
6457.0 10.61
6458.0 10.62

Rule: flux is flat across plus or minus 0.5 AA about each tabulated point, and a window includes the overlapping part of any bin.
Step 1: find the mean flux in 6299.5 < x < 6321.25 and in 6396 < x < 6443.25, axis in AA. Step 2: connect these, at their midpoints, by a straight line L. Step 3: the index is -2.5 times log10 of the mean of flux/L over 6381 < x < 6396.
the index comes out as 0.11 mag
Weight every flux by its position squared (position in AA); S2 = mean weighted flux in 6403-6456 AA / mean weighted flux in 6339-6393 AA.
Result 1.11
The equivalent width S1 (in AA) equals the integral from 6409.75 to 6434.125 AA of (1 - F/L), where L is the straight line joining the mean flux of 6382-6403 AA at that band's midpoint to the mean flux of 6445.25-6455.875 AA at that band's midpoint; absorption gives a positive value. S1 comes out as -0.81 AA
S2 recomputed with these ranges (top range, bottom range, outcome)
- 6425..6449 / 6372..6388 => 1.14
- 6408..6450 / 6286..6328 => 1.12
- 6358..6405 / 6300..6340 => 0.98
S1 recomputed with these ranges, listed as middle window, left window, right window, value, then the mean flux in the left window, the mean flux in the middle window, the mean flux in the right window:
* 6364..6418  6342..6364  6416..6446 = 1.7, 9.78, 9.71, 10.3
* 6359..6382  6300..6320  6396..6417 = 1.8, 9.67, 9.3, 10.4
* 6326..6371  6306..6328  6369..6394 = -1.3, 9.85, 9.82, 9.25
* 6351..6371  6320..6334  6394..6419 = 1.2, 10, 9.52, 10.3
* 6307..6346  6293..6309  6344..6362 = -1.4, 9.44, 9.97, 9.82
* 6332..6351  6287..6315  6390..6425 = -0.6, 9.49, 10.1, 10.2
